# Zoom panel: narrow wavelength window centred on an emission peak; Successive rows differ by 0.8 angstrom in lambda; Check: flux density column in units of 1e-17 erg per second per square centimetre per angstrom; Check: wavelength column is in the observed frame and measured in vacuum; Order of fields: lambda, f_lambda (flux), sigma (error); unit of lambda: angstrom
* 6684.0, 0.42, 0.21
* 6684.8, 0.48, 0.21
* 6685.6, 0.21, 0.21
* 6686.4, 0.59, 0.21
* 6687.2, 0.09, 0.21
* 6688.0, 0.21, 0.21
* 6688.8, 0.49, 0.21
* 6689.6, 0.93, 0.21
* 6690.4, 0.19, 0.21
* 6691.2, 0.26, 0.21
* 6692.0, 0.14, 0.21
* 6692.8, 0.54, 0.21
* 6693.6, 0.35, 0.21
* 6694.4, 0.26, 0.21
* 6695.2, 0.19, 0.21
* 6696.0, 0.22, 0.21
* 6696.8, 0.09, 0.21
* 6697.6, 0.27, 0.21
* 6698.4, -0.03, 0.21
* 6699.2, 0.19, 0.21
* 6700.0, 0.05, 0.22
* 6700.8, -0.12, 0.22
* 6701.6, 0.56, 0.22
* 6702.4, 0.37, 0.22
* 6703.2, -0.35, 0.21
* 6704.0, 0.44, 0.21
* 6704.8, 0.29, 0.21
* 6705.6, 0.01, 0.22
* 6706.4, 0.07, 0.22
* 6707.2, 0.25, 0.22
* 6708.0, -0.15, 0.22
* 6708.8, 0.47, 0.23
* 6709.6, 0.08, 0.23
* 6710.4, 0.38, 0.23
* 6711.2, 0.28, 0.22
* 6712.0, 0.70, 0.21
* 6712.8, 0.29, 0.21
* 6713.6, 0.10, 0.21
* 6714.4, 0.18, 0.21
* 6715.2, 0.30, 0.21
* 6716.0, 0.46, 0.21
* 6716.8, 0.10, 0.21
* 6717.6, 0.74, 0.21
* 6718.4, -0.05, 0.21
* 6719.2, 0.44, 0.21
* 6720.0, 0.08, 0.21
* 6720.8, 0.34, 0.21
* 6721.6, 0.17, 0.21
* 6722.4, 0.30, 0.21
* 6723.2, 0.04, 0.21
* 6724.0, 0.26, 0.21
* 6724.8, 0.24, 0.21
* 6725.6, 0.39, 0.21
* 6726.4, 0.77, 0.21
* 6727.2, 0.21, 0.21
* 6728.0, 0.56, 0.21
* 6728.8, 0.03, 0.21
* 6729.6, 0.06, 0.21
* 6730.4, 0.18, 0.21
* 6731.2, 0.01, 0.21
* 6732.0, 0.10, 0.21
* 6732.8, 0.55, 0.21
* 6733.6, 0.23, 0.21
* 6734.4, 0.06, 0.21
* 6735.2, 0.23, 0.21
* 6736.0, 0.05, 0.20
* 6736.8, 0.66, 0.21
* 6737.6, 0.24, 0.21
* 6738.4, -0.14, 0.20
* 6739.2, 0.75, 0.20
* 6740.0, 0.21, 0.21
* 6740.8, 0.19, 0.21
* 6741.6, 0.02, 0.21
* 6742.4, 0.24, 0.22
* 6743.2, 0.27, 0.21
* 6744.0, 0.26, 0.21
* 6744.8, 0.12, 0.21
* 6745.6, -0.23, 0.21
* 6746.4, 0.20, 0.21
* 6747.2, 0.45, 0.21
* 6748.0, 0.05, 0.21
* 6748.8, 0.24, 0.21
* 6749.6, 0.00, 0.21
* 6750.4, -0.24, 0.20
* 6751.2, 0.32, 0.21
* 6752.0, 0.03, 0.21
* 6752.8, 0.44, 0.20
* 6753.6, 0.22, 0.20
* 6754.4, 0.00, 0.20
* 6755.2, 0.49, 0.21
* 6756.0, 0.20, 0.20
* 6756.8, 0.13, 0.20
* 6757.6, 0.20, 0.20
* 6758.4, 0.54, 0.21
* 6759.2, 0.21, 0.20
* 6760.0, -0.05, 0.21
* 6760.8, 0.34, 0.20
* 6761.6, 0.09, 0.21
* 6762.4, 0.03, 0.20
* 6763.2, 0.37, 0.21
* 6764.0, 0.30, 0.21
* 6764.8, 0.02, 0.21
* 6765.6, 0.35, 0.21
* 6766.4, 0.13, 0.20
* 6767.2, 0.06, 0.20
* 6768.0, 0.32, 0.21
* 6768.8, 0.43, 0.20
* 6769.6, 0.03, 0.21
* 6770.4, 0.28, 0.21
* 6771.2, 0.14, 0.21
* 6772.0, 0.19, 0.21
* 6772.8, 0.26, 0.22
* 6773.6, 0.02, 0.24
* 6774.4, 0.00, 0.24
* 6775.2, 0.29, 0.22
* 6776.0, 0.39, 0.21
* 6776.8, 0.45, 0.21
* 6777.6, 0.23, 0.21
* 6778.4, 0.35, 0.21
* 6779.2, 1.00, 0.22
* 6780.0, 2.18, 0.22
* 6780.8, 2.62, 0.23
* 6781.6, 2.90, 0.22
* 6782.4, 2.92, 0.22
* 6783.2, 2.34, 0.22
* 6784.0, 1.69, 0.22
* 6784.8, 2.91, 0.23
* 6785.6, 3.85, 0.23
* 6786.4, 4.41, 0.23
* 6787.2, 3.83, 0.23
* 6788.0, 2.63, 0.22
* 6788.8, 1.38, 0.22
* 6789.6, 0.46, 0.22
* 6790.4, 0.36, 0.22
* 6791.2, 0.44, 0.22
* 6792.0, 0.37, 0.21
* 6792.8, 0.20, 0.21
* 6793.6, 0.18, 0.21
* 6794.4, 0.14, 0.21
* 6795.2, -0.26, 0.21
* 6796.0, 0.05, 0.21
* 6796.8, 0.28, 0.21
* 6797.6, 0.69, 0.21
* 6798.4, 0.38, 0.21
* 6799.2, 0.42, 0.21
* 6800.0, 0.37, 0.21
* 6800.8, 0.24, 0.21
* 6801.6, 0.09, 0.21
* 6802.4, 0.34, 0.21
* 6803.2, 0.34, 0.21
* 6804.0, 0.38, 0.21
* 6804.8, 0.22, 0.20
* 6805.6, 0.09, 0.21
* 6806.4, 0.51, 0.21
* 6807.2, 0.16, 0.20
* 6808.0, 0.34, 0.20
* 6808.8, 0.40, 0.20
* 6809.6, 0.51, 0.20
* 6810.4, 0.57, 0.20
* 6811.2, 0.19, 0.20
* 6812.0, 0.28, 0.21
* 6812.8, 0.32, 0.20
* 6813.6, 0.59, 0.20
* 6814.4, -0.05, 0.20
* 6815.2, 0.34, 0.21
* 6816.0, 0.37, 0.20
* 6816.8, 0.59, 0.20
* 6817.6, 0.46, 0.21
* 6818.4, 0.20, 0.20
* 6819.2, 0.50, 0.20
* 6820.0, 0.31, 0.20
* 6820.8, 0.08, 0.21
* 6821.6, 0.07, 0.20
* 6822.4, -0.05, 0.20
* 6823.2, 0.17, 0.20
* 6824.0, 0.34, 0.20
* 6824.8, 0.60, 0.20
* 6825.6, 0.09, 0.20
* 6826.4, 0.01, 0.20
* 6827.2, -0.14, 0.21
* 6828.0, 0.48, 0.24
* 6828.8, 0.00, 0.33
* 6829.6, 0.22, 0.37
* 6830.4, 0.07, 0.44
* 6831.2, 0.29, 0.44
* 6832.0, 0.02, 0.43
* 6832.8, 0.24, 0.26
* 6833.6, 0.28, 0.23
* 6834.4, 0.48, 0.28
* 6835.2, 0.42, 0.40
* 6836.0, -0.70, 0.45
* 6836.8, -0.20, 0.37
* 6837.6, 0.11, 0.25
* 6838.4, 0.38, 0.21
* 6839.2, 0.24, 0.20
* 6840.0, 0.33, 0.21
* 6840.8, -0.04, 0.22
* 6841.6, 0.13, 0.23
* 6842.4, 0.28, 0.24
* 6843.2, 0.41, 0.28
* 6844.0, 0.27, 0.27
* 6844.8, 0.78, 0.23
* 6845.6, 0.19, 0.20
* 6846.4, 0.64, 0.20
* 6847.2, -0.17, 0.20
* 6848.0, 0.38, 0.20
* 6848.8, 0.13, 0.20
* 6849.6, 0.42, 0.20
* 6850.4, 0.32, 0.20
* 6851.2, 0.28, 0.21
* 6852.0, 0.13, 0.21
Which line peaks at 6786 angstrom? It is [O II]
